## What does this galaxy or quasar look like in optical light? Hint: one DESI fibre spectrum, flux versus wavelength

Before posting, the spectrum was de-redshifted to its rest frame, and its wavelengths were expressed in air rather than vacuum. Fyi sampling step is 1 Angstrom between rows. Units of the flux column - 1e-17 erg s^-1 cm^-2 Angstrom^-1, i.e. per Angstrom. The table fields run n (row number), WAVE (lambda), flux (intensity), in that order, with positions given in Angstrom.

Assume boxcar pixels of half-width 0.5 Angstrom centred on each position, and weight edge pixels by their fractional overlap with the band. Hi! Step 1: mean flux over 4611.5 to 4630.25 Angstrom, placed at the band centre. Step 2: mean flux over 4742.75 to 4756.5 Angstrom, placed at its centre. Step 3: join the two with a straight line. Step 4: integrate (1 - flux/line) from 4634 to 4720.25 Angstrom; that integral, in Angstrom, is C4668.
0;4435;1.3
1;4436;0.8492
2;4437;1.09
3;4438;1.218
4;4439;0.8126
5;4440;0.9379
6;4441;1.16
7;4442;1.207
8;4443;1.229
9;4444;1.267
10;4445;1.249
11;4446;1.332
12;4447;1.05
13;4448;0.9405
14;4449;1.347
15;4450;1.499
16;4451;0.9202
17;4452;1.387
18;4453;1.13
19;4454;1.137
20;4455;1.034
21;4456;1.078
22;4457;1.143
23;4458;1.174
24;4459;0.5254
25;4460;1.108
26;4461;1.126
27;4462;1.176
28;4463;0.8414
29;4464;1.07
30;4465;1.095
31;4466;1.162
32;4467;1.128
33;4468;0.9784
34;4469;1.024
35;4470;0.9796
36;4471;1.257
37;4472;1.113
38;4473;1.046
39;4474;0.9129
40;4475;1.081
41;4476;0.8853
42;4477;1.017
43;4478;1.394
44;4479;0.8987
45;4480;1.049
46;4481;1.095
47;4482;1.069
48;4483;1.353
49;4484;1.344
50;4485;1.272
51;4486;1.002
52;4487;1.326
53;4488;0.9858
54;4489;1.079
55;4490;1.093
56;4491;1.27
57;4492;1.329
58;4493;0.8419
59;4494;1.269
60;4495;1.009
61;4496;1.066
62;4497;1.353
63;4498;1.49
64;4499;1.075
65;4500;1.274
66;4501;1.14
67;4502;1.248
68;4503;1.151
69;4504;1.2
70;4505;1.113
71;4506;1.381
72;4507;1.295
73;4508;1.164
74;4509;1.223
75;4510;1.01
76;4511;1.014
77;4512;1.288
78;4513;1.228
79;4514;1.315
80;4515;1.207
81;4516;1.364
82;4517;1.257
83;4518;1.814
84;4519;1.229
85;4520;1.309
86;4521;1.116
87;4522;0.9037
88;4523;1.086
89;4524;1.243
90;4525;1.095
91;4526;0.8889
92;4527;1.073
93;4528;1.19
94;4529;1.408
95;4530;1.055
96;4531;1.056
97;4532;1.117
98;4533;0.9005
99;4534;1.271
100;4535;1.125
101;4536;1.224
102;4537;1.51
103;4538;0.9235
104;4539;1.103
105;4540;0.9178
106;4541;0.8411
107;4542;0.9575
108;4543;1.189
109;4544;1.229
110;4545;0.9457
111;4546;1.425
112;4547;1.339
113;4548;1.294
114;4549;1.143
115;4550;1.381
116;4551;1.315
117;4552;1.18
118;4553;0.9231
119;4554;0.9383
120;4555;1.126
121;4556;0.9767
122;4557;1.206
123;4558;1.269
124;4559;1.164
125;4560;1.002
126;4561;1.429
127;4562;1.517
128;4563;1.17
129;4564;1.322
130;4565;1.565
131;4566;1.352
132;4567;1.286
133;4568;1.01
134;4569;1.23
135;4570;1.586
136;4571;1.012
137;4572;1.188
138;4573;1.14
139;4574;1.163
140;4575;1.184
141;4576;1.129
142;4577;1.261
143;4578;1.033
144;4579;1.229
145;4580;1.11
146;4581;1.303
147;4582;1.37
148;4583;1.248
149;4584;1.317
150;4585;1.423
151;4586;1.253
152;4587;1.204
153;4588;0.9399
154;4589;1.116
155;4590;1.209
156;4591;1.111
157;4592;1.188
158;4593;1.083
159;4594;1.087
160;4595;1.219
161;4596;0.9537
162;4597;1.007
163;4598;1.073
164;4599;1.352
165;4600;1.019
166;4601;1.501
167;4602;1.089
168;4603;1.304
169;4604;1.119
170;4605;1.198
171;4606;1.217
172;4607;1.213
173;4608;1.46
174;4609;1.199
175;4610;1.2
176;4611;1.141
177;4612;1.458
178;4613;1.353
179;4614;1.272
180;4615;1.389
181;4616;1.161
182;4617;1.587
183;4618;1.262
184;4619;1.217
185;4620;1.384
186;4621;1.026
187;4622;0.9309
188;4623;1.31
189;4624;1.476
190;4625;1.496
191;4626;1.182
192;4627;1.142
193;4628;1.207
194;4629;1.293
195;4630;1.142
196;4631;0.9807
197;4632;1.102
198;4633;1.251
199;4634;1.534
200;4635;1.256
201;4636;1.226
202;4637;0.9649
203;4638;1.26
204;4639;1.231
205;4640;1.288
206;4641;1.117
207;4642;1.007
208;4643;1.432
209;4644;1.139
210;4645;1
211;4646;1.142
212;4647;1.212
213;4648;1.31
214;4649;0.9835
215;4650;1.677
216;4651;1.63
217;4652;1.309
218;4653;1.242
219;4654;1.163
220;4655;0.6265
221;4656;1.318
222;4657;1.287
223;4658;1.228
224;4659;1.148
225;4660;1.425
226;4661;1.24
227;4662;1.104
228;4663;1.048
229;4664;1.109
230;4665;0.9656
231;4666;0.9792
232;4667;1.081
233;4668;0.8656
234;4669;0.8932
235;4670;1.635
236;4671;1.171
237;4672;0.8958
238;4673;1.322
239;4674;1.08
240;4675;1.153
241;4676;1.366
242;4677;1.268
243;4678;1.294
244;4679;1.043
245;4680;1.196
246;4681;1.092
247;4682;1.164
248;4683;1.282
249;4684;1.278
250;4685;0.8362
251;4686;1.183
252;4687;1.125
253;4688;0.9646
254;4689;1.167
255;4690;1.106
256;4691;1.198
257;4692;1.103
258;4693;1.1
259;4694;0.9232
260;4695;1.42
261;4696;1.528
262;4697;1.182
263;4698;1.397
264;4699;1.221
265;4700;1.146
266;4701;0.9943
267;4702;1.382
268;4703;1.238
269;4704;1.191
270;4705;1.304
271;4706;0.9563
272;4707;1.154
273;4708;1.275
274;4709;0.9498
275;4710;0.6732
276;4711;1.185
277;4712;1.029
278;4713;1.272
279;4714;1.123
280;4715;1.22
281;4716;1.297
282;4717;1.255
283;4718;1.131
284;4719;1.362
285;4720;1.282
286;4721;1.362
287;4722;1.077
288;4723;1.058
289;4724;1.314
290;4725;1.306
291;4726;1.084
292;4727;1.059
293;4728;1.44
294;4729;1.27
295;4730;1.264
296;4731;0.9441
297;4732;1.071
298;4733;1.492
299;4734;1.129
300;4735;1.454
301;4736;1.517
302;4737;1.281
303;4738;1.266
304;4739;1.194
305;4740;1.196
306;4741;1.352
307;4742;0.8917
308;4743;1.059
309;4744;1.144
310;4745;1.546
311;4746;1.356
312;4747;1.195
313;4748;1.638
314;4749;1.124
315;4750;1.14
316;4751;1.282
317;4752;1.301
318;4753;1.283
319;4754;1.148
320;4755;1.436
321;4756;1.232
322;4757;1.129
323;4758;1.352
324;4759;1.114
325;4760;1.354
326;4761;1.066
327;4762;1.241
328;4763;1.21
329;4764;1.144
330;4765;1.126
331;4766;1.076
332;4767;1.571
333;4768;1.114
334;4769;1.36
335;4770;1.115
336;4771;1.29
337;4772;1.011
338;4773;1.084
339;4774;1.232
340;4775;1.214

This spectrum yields 7.0 Angstrom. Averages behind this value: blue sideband 1.28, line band 1.18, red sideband 1.28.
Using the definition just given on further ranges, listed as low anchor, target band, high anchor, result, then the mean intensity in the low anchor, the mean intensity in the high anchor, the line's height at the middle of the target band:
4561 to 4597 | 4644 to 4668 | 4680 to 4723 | 0.20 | 1.21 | 1.17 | 1.19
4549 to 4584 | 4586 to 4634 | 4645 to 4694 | -0.80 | 1.22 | 1.16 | 1.19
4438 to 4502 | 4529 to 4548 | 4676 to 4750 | 0.24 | 1.12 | 1.2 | 1.14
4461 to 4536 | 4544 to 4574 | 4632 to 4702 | -1.51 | 1.15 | 1.18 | 1.16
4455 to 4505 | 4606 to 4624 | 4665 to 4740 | -1.84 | 1.11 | 1.18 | 1.15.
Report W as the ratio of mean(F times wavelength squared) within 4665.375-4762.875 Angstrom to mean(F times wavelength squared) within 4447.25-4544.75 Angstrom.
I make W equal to 1.15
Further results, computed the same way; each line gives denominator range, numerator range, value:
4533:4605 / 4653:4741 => 1.05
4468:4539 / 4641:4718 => 1.09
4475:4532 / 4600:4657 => 1.11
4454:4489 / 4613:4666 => 1.21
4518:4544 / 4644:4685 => 1.11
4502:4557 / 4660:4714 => 1.05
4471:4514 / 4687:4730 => 1.12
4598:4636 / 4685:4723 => 0.97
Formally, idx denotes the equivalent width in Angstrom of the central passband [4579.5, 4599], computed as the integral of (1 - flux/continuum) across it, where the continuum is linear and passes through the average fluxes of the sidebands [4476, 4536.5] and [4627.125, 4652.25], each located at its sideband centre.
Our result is 0.5 Angstrom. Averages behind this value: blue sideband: 1.18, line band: 1.17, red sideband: 1.23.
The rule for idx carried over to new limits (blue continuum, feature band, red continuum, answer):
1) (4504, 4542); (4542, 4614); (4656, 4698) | -2.7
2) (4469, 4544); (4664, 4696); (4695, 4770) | 1.8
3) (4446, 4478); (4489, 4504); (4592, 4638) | -0.9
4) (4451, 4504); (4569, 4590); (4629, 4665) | -0.8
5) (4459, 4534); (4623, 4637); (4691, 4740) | -0.7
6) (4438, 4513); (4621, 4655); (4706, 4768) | -1.0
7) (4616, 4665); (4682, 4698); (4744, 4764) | 0.9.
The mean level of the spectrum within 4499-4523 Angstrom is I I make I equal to 1.22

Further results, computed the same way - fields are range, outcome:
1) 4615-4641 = 1.24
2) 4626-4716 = 1.17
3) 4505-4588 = 1.2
